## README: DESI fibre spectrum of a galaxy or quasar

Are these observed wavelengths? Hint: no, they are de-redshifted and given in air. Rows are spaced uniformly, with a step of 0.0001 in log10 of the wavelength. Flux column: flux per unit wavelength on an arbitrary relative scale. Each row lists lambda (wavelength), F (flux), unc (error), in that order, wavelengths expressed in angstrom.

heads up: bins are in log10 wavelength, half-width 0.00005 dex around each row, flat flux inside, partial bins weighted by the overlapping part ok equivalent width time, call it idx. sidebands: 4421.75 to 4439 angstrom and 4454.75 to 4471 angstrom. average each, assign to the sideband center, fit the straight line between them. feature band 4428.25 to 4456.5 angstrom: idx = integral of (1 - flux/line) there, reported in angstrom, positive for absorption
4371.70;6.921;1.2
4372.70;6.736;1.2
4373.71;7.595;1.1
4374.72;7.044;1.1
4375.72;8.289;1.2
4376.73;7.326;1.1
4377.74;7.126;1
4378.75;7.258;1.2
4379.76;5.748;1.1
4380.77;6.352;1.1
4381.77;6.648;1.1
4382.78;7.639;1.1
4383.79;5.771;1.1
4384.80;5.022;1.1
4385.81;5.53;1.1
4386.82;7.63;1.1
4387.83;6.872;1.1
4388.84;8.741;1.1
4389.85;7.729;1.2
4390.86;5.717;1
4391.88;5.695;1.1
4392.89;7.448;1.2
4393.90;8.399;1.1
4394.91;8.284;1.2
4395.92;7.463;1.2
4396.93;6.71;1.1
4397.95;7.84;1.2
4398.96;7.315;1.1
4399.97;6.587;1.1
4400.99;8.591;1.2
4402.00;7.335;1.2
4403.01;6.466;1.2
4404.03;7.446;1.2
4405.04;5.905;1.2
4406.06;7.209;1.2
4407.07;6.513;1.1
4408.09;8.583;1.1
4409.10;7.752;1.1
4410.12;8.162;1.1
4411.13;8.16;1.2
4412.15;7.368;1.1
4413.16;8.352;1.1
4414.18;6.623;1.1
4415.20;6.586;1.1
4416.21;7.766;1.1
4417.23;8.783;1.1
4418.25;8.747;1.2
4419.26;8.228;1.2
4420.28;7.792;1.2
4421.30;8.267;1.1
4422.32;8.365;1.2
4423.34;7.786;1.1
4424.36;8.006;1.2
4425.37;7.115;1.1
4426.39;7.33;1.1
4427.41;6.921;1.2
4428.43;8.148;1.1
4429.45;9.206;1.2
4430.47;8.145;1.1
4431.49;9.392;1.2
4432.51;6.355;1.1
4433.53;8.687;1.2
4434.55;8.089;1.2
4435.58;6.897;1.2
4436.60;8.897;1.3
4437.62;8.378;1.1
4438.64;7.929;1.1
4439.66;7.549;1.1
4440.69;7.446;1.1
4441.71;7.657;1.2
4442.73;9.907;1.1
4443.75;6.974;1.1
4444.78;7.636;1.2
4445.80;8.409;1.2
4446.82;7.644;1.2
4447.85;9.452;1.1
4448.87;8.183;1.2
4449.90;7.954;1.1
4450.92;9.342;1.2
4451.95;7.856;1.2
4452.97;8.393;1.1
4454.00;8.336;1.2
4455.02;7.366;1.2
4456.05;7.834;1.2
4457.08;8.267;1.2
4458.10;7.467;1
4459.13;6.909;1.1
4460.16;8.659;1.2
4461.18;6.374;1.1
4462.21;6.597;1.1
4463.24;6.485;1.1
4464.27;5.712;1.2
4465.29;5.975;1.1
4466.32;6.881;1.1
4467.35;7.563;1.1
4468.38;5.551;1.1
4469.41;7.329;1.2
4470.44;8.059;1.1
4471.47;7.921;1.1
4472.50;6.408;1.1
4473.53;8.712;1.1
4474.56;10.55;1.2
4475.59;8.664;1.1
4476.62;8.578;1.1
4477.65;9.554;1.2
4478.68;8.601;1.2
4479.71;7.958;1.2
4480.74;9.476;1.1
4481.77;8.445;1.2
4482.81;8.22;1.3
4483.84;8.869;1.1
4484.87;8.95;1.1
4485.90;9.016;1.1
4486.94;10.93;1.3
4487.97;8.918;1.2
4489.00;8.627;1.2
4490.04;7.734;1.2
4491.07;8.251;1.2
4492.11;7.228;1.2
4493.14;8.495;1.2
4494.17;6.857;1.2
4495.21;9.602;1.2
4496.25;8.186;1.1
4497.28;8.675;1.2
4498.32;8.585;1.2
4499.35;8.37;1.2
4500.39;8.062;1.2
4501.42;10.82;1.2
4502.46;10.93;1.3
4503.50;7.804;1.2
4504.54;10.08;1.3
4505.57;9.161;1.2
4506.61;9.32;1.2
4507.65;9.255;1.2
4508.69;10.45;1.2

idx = -1.9 angstrom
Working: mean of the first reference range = 7.98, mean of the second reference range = 7.06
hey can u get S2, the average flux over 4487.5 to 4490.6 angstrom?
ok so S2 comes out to 8.42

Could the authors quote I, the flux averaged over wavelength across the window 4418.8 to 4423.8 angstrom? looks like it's 8.08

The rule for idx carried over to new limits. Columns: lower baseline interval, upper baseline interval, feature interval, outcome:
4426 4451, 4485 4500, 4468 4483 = 0.2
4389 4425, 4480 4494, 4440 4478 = 2.2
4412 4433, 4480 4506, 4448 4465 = 1.4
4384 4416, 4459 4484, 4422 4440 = -1.2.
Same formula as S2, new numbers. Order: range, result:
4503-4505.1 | 8.98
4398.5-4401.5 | 7.5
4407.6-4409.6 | 8.19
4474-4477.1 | 9.27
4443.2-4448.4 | 8.04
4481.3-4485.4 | 8.62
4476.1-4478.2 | 9.07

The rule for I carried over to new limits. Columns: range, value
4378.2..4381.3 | 6.47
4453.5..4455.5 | 7.88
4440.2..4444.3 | 8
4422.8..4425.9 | 7.65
